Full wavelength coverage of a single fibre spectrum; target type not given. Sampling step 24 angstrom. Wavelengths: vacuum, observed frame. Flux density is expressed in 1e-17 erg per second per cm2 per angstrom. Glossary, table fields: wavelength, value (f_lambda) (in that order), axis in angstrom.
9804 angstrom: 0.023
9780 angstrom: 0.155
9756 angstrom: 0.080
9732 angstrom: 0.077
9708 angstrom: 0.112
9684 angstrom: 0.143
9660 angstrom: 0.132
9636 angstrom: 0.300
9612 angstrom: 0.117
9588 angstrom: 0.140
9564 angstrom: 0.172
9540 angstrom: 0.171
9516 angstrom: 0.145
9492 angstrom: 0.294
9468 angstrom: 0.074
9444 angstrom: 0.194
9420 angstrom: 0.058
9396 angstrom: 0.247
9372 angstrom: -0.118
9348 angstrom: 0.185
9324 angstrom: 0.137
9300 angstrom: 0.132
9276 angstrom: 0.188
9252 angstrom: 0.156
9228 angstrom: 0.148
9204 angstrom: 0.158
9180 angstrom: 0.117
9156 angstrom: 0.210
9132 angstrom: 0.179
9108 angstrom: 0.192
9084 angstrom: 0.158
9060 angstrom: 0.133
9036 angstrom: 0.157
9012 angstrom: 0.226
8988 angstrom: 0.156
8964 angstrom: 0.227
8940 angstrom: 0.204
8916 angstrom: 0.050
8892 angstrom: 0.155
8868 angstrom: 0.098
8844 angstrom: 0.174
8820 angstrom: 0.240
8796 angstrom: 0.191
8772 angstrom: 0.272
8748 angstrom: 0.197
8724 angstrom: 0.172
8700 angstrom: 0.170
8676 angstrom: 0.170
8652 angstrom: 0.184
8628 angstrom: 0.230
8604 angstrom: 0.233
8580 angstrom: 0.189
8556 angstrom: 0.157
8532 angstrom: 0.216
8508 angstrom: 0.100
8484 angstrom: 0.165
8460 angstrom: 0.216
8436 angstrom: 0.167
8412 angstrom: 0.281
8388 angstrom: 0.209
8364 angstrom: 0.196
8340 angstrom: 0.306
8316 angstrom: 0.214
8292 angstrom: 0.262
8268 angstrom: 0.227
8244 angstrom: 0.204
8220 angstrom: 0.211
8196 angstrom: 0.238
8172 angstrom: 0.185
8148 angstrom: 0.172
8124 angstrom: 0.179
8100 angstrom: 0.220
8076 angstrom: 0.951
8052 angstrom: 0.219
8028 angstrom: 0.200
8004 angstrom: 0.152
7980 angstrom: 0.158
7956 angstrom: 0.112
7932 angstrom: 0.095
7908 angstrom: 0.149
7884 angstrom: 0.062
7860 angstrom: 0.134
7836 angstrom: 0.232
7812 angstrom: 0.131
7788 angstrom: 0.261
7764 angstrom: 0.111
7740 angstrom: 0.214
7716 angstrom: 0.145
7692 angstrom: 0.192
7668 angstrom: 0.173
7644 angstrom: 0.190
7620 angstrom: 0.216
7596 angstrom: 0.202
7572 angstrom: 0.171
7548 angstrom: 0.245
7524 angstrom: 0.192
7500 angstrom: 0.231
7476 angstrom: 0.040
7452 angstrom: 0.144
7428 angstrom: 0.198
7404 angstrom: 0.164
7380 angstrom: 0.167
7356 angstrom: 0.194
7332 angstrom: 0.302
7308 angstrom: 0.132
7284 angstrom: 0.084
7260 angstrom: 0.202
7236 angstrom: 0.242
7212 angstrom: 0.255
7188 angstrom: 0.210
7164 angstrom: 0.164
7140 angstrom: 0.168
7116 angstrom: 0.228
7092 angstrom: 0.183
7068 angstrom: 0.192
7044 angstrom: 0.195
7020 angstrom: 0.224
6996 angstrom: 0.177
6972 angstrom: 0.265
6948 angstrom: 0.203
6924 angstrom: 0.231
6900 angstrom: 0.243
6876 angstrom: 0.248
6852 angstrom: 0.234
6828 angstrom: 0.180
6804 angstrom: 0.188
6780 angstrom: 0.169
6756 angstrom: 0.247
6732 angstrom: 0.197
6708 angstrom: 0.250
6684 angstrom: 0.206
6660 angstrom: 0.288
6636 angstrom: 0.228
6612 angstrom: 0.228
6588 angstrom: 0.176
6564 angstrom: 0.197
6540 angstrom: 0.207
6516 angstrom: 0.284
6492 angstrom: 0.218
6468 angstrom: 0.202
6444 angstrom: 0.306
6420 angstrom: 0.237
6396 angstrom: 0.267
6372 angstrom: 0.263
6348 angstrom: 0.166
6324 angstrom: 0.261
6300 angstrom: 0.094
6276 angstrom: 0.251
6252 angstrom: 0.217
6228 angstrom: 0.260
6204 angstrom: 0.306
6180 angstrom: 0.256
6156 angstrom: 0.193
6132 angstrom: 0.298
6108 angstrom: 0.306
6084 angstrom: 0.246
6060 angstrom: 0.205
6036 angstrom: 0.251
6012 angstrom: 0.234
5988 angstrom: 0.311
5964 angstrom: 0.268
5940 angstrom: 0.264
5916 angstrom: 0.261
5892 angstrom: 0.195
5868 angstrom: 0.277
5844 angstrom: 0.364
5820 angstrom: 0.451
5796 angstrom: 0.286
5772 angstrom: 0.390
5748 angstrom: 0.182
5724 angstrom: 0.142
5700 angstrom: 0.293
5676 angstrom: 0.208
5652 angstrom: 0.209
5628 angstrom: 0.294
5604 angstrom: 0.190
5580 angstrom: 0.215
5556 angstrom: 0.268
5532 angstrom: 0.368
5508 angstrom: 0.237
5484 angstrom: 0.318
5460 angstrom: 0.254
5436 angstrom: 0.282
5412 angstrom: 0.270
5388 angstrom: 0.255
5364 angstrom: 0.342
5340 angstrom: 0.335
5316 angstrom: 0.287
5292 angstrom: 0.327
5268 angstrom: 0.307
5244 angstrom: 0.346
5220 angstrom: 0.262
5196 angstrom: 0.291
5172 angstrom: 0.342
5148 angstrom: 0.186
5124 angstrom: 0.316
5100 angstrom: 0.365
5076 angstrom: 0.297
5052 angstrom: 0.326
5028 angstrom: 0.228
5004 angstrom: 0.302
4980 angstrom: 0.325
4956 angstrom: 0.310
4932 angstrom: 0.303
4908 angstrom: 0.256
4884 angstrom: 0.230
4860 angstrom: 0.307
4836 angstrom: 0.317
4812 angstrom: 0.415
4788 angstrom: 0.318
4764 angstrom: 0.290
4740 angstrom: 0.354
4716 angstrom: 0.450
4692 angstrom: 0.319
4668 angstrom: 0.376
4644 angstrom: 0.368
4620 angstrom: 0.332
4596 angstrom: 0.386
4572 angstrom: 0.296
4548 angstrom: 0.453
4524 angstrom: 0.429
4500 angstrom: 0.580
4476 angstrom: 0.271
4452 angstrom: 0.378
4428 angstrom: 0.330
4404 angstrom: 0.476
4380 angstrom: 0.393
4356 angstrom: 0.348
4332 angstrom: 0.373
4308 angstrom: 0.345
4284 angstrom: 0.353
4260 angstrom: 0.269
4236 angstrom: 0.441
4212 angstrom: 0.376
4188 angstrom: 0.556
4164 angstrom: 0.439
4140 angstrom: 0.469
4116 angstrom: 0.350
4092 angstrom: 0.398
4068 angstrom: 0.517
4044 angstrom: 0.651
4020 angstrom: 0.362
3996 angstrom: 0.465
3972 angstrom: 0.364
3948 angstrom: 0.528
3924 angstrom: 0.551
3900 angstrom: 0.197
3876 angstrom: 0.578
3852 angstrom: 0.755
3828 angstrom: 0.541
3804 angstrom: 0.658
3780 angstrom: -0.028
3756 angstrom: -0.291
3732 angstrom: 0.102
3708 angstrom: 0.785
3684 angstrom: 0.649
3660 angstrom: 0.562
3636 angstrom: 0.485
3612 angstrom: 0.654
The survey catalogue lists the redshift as 1.16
